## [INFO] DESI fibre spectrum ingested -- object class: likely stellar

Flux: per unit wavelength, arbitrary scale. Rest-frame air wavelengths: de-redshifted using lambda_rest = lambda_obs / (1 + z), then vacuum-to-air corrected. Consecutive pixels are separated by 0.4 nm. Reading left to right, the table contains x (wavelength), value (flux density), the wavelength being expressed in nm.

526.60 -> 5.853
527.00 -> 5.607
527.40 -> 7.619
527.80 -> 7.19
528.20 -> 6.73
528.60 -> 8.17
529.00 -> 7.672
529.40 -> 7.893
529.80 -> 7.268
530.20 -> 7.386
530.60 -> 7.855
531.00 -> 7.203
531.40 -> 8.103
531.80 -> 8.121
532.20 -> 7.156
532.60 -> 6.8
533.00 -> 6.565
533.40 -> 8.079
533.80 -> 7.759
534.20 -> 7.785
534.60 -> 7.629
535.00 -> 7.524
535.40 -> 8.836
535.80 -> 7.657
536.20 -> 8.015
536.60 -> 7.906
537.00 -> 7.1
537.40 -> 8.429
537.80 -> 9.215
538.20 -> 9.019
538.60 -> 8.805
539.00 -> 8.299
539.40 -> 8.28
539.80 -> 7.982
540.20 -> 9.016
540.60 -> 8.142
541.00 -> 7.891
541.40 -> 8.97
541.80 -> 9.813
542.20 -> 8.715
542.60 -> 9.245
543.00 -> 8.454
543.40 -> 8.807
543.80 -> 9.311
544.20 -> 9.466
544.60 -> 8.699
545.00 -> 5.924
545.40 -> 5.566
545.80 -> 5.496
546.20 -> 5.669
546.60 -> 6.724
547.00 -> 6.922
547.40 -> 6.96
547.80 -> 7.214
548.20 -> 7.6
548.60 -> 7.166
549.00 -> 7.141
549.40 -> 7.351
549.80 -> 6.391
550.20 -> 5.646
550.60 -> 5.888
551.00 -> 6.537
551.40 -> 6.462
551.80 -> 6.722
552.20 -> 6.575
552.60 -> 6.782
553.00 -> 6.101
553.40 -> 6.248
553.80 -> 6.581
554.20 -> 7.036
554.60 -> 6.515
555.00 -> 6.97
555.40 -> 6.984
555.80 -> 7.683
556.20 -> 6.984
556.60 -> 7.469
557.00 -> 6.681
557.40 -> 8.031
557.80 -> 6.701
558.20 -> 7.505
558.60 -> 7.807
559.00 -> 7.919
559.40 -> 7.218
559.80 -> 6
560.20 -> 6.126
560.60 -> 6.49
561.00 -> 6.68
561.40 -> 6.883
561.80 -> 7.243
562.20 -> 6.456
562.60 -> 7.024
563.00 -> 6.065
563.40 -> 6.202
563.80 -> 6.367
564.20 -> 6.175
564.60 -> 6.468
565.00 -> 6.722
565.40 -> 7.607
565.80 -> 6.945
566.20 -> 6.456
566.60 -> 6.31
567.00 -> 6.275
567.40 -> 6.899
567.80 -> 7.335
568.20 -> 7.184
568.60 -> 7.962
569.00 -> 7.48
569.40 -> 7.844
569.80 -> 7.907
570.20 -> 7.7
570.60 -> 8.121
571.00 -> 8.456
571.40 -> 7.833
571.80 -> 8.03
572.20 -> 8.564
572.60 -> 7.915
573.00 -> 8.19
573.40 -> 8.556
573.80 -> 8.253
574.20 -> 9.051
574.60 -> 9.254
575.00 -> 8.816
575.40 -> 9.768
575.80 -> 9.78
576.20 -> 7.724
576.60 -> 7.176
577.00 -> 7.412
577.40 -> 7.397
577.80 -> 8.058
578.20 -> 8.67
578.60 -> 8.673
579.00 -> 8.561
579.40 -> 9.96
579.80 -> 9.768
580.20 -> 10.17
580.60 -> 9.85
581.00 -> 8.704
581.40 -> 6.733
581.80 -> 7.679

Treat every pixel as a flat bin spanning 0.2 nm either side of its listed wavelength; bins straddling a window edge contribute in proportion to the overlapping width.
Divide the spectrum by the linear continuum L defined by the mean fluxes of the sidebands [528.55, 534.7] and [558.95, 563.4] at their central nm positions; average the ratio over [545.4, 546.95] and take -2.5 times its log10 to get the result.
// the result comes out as 0.186 mag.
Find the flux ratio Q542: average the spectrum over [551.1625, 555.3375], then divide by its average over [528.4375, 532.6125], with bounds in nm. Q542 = 0.87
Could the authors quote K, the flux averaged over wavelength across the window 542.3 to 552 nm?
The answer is 7.16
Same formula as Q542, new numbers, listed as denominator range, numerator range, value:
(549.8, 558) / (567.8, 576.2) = 1.23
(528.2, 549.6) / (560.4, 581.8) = 0.99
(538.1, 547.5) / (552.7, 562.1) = 0.87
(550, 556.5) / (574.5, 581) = 1.33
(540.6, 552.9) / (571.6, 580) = 1.17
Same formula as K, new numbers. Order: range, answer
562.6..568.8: 6.74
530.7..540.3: 7.96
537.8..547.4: 8.05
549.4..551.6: 6.29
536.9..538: 8.35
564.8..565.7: 7.14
